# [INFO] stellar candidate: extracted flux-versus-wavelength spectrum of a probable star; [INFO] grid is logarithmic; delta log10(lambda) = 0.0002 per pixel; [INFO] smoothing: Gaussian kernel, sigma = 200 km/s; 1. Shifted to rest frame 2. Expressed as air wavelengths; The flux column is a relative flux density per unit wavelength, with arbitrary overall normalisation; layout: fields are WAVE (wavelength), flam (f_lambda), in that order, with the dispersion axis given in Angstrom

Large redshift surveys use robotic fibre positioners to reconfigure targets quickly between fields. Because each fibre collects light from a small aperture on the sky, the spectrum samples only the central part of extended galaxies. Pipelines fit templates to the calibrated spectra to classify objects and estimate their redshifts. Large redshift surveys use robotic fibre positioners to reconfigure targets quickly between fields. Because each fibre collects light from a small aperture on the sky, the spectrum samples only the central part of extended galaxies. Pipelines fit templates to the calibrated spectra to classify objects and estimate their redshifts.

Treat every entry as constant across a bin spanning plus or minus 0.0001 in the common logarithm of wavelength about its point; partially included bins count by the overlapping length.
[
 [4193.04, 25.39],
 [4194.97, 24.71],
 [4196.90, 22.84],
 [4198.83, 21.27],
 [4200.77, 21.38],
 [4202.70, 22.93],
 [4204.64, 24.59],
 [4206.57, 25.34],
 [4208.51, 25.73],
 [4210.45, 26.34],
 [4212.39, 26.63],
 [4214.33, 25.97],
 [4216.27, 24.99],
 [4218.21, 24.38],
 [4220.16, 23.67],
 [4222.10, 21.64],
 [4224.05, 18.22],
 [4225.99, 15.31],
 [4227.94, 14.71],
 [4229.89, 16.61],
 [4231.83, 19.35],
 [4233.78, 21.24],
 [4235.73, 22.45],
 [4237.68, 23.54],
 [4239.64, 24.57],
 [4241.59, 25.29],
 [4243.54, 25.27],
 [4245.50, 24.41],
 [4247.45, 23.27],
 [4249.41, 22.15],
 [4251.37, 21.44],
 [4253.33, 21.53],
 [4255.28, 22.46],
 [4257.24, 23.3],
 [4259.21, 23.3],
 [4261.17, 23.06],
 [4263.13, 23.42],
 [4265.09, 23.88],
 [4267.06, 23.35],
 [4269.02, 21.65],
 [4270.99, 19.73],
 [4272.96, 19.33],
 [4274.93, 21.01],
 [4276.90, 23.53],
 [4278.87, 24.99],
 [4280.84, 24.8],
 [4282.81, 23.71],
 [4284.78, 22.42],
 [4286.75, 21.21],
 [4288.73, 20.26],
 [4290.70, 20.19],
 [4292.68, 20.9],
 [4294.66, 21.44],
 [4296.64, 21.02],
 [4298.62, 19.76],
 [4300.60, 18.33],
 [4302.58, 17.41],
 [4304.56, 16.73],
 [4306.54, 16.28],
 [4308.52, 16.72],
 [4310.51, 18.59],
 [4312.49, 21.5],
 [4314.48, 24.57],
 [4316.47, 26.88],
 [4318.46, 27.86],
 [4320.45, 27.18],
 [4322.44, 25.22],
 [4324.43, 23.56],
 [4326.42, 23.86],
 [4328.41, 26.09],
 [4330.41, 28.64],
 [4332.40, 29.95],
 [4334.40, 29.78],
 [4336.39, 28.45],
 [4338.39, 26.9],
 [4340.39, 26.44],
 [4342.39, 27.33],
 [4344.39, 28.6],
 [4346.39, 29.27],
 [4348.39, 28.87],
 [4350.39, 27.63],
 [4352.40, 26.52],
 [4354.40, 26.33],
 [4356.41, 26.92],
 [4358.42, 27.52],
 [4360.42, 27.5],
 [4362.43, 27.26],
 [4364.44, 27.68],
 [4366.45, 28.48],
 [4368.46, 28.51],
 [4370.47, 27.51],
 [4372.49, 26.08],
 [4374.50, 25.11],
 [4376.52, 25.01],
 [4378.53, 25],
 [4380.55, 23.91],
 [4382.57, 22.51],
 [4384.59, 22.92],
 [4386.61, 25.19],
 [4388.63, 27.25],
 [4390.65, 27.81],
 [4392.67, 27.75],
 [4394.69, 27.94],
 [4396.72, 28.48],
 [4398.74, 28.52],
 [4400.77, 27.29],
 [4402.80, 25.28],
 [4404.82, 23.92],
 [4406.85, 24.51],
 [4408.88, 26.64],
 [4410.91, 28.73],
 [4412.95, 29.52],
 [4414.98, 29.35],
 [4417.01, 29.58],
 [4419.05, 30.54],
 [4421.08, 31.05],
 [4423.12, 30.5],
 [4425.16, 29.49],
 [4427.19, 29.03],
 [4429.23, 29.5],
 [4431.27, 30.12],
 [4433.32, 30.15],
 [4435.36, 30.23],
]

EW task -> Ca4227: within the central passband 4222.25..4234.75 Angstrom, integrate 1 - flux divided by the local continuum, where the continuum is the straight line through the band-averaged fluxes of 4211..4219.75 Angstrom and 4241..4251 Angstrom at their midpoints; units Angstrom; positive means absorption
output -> 3.5 Angstrom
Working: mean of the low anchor 25.4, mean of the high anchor 23.9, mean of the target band 17.8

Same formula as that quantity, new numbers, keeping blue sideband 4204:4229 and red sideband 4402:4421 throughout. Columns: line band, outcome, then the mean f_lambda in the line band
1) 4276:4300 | 2.61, 22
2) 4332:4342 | -0.87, 28.1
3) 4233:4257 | 0.41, 23.2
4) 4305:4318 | 2.25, 20.9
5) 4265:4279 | 1.35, 21.9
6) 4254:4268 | 0.44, 23.2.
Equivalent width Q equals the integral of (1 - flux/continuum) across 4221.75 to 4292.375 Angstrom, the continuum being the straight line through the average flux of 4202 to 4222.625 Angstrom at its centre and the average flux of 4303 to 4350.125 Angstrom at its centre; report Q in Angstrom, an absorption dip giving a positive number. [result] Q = 8.8 Angstrom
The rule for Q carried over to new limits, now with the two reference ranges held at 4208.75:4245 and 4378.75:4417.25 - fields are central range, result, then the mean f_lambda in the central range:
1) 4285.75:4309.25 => 4.7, 19.2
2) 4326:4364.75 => -3.6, 27.6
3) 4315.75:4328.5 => -0.5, 25.8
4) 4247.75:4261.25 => 0.3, 22.5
